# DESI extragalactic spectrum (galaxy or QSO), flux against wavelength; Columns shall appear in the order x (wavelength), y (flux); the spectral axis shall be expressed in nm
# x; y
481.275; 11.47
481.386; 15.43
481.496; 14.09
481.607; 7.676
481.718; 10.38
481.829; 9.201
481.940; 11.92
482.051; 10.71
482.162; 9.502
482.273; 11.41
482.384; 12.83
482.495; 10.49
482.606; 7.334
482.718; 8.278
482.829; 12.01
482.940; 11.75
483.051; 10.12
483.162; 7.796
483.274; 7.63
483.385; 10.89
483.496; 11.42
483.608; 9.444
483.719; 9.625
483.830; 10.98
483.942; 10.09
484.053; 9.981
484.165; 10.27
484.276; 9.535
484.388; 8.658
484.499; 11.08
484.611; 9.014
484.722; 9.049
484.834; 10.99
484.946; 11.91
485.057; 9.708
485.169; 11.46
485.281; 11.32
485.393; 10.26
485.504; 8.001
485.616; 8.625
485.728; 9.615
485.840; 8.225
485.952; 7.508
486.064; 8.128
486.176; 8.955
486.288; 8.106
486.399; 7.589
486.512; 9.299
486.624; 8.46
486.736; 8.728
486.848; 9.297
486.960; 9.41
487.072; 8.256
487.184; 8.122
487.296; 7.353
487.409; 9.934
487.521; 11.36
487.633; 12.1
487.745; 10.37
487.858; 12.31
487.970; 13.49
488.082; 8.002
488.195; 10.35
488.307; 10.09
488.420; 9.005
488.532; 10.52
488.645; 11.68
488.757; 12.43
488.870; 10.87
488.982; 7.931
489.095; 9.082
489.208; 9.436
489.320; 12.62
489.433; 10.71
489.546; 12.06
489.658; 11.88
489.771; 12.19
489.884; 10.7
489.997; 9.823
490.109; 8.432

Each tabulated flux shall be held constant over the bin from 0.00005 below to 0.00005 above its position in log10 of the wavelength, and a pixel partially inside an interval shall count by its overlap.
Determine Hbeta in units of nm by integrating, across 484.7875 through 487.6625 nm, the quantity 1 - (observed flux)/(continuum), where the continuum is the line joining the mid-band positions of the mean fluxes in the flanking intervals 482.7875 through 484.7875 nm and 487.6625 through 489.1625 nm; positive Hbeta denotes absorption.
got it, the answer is 0.26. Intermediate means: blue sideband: 9.95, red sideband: 10.5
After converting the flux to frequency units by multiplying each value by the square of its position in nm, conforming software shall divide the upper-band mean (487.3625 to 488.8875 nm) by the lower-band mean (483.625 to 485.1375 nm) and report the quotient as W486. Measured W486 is 1.10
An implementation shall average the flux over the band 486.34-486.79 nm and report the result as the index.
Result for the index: 8.52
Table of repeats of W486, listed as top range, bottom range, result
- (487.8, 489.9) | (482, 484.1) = 1.09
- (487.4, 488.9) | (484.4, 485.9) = 1.12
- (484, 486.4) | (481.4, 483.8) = 0.93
